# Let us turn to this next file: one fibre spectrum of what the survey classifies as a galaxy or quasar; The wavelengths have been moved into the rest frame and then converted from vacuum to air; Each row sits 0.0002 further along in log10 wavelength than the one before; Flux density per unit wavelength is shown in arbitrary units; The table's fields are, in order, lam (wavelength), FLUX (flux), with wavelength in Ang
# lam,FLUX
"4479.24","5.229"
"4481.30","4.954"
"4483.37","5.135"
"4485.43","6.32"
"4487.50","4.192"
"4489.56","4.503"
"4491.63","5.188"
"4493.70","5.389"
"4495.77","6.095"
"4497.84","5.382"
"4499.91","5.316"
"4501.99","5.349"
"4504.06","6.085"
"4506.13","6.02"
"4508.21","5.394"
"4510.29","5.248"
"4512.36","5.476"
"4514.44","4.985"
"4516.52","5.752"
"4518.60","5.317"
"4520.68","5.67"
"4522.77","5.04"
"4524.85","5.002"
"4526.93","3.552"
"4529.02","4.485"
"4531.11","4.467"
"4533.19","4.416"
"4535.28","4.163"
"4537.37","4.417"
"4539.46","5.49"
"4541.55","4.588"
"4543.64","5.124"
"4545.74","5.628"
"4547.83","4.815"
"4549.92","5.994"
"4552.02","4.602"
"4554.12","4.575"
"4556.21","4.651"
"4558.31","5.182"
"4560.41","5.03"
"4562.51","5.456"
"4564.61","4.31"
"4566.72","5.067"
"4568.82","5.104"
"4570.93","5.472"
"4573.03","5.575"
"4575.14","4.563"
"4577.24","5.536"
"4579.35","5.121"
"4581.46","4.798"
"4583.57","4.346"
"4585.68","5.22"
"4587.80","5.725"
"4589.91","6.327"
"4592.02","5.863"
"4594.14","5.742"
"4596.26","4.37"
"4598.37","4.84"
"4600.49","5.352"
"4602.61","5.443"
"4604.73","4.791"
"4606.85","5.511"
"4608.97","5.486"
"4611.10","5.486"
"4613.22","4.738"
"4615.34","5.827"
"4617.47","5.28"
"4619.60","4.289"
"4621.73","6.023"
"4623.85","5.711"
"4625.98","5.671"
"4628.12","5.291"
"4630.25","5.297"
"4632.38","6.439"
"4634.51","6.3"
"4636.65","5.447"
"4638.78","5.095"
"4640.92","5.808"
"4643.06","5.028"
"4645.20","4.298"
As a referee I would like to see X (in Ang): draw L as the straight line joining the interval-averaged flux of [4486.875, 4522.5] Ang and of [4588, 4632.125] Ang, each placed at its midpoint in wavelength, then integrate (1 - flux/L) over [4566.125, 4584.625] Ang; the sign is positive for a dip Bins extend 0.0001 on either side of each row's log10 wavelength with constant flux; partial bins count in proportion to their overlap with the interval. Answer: 1.1 Ang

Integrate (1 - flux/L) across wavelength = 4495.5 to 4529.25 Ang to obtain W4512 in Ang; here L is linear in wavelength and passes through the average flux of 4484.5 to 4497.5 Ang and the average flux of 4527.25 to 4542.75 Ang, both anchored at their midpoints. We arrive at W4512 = -2.6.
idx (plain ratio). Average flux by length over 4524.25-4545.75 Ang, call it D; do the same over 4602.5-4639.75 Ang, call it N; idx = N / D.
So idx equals 1.18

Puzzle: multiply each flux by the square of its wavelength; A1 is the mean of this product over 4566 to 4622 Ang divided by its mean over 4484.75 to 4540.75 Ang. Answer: 1.06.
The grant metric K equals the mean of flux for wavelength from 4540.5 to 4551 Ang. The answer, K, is 5.23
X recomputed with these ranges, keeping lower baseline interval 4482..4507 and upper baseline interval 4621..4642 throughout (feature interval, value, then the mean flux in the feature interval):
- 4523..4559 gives 4.8 Ang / 4.78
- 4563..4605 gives 3.1 Ang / 5.19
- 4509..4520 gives 0.2 Ang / 5.37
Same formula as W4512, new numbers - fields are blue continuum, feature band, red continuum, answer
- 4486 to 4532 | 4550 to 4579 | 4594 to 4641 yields 1.35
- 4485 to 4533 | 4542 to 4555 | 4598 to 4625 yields 0.33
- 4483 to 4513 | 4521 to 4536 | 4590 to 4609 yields 2.43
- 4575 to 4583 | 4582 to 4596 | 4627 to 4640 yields -0.84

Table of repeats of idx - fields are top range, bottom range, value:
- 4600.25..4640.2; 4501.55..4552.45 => 1.07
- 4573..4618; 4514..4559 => 1.07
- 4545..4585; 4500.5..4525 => 0.92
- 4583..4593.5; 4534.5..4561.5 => 1.12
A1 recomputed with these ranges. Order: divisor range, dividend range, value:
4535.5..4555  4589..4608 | 1.10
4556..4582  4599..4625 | 1.07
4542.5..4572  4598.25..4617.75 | 1.07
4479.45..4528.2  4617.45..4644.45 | 1.10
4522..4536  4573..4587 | 1.15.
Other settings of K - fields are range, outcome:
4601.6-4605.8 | 5.12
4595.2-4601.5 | 4.85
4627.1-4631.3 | 5.3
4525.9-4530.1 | 4.02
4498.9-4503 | 5.32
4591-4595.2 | 5.79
